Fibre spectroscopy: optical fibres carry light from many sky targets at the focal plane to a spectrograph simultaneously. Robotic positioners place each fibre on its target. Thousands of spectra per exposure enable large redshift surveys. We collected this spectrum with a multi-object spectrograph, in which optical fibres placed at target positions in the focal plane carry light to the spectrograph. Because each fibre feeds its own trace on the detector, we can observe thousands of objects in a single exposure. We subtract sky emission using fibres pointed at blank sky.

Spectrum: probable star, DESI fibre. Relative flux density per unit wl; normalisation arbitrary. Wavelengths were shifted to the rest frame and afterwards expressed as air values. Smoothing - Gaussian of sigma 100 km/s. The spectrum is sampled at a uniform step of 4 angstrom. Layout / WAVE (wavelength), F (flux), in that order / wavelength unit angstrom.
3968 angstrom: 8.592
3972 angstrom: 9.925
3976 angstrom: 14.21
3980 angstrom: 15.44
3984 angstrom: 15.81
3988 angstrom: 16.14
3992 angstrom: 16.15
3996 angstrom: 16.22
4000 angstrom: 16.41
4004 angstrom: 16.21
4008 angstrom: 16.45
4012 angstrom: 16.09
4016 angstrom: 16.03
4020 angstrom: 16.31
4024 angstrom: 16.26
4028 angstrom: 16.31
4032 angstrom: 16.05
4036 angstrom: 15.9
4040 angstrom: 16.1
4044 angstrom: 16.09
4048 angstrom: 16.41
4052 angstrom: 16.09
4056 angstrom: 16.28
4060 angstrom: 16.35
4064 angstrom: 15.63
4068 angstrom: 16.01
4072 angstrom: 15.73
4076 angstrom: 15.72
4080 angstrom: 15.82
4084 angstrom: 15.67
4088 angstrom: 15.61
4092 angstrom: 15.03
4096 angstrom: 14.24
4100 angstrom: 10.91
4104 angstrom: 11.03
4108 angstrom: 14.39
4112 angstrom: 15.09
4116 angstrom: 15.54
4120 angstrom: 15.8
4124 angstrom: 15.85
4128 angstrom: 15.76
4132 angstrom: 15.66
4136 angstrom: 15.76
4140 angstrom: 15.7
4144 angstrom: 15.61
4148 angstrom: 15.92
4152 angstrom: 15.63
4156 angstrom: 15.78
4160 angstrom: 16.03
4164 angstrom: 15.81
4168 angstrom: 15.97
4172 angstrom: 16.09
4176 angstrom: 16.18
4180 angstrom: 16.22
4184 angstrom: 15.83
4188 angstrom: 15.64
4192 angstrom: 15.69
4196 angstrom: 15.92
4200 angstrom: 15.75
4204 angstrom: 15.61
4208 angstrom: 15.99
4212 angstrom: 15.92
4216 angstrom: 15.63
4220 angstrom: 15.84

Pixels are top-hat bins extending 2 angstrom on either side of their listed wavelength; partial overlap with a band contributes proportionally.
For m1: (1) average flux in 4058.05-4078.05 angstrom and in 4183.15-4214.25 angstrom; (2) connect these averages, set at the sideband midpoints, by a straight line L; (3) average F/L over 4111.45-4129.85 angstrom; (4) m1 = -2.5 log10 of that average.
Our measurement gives 0.01 mag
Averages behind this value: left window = 15.9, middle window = 15.6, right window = 15.8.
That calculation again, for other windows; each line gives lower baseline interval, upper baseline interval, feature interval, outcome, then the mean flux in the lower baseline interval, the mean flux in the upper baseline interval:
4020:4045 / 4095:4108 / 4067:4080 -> -0.15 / 16.1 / 12.3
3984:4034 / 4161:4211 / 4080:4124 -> 0.11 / 16.2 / 15.9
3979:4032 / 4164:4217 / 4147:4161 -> 0.01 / 16.2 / 15.9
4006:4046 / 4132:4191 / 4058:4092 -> 0.02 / 16.2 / 15.9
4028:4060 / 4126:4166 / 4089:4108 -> 0.21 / 16.2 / 15.8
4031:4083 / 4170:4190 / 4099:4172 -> 0.05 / 16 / 16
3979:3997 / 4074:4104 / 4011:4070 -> -0.07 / 16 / 14.5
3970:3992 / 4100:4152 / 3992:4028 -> -0.12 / 14.5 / 15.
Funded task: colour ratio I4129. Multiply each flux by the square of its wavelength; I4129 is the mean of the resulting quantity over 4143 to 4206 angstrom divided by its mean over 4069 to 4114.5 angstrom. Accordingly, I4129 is 1.14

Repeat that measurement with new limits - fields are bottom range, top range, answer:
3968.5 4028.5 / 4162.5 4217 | 1.13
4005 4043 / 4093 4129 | 0.92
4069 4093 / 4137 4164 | 1.04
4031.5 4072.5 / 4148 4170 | 1.04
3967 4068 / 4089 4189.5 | 1.04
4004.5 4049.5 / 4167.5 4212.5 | 1.06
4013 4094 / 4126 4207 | 1.05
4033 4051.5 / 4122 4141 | 1.02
